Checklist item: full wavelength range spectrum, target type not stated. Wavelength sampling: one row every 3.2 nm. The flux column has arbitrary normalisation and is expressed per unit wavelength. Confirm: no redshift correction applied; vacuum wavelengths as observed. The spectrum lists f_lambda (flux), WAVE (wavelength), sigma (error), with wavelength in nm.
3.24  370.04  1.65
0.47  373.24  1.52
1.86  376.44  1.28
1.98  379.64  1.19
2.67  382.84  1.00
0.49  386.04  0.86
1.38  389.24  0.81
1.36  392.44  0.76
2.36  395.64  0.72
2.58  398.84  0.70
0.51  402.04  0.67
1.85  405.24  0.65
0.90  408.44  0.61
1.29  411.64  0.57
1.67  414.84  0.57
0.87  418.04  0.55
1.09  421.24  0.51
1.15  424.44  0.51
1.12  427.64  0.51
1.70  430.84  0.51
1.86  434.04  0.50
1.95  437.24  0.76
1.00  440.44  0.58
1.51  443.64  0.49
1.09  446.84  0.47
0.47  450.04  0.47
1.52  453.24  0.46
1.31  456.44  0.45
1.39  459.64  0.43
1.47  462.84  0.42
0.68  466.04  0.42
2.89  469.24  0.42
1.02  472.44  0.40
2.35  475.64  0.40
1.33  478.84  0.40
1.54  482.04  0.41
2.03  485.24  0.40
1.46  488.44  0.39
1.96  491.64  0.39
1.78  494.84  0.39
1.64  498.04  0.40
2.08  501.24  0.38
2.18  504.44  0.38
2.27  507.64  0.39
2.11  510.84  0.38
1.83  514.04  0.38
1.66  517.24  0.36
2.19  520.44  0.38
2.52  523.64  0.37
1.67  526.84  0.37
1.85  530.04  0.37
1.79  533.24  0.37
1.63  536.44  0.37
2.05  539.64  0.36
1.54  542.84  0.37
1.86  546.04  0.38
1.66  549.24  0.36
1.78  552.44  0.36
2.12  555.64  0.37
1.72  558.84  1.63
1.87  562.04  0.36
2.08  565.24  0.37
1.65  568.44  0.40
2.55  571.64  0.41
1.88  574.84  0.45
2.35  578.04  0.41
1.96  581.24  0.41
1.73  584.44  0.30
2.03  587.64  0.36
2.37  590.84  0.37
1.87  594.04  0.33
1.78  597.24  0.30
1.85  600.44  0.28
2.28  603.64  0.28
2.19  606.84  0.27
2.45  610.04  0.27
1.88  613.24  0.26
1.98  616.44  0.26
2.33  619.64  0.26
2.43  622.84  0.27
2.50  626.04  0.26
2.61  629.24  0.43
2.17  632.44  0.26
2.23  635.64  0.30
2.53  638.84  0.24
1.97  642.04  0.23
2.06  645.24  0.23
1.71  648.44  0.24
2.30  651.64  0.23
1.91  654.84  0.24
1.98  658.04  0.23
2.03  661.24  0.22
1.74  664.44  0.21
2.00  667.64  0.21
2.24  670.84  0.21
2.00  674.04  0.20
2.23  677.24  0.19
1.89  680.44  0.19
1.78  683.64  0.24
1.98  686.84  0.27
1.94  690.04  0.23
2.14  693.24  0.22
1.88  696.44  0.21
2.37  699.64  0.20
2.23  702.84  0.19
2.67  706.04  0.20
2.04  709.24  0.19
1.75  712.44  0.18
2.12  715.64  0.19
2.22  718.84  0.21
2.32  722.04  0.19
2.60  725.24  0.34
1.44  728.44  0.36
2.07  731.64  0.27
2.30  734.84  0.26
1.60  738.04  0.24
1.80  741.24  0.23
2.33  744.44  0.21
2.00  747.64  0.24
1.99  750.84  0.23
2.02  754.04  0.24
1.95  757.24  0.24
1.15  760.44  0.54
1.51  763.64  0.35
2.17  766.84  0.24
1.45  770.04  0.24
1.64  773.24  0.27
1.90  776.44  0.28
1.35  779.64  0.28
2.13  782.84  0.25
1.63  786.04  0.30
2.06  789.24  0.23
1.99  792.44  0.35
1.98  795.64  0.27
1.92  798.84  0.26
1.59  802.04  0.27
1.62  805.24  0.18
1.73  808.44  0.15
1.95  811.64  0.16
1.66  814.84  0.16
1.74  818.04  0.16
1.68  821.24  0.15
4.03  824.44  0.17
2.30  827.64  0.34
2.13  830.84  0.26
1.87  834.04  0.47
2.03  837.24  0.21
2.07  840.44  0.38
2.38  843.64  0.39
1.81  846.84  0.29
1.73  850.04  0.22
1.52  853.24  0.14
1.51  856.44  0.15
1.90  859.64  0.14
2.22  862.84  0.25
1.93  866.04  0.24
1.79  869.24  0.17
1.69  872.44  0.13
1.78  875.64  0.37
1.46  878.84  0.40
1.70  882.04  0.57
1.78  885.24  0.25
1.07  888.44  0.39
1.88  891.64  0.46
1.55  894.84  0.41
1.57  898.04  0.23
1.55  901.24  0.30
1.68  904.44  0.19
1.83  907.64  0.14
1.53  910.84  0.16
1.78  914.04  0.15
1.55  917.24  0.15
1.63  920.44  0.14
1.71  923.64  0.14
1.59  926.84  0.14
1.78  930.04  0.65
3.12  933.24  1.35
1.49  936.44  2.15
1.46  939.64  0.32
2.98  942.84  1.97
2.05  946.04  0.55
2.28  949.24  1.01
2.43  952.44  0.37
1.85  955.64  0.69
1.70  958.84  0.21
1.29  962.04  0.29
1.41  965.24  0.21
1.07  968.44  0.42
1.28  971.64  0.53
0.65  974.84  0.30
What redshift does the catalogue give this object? 0.257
